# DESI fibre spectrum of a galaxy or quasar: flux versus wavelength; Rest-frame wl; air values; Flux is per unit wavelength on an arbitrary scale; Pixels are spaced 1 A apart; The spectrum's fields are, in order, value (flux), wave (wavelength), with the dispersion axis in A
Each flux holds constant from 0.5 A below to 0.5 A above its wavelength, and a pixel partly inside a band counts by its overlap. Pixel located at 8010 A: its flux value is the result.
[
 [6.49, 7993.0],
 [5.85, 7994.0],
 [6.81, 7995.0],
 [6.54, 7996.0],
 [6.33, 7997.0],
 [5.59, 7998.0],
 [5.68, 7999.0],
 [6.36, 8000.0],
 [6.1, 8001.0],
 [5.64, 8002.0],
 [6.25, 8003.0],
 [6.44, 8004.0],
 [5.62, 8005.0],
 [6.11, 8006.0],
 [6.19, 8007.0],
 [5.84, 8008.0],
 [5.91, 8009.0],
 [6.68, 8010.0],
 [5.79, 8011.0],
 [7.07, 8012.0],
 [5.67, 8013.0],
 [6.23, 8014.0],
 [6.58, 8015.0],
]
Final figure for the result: 6.68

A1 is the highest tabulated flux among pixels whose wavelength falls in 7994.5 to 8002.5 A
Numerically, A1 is 6.81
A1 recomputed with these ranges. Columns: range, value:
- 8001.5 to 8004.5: 6.44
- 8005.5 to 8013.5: 7.07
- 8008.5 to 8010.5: 6.68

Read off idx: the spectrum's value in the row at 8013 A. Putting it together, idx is 5.67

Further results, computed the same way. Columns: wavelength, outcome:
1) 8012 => 7.07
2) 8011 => 5.79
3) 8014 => 6.23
